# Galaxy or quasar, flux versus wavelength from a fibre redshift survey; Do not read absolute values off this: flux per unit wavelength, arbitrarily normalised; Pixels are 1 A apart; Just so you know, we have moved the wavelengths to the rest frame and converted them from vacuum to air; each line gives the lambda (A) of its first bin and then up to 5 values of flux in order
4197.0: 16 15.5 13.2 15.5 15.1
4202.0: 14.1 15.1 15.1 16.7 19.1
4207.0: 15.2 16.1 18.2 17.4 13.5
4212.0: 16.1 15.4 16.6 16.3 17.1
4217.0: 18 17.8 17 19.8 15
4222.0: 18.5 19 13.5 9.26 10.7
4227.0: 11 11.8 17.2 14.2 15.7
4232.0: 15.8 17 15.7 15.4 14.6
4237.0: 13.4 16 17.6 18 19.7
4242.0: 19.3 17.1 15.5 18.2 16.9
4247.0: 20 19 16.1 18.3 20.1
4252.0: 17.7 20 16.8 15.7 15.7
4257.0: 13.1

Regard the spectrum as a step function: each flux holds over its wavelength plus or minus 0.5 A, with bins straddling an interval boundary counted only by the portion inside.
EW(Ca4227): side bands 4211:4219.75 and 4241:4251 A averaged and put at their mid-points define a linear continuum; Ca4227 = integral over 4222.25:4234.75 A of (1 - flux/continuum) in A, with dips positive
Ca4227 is 2.12 A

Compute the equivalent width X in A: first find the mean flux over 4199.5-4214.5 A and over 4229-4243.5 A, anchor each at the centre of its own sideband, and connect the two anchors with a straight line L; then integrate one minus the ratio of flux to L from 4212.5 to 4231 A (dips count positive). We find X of 0.8 A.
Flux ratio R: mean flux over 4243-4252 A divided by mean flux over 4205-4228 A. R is 1.13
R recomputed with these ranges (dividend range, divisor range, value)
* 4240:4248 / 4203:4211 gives 1.10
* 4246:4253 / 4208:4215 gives 1.14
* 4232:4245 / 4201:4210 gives 1.03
